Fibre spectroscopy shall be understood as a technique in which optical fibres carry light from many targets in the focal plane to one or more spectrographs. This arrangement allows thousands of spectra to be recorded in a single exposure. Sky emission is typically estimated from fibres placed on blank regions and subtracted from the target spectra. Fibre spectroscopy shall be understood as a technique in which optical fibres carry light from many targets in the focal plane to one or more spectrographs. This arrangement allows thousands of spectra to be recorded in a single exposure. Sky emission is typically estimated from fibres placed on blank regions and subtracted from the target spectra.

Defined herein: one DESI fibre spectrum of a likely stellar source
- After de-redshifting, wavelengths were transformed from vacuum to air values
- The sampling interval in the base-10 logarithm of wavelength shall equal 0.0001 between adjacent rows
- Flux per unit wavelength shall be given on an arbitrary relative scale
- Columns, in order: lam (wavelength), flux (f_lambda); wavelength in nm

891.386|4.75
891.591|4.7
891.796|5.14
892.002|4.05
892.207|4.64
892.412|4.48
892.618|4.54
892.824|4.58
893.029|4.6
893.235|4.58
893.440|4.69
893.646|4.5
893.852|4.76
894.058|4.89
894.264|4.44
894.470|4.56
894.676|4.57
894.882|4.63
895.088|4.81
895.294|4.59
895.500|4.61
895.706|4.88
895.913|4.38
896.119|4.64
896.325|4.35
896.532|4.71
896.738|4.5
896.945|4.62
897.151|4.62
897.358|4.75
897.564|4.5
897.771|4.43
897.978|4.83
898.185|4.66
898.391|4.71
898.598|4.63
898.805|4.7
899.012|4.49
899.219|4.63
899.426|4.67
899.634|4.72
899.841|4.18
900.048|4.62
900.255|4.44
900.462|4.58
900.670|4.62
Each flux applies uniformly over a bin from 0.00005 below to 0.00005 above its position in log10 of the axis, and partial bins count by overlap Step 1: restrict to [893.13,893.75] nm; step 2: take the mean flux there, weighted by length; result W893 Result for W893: 4.59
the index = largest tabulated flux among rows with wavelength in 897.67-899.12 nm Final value 4.83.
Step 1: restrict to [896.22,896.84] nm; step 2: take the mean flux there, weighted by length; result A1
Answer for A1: 4.52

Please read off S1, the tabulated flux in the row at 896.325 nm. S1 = 4.35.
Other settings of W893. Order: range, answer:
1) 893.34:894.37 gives 4.65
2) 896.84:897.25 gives 4.62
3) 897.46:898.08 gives 4.59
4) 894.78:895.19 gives 4.72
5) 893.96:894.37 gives 4.66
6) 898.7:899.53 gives 4.62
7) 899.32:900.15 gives 4.55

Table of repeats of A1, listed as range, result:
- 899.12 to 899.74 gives 4.67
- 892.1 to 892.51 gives 4.56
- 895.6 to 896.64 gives 4.59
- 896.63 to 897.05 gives 4.57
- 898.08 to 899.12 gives 4.64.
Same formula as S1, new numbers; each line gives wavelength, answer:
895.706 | 4.88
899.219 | 4.63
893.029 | 4.6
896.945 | 4.62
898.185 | 4.66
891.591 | 4.7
